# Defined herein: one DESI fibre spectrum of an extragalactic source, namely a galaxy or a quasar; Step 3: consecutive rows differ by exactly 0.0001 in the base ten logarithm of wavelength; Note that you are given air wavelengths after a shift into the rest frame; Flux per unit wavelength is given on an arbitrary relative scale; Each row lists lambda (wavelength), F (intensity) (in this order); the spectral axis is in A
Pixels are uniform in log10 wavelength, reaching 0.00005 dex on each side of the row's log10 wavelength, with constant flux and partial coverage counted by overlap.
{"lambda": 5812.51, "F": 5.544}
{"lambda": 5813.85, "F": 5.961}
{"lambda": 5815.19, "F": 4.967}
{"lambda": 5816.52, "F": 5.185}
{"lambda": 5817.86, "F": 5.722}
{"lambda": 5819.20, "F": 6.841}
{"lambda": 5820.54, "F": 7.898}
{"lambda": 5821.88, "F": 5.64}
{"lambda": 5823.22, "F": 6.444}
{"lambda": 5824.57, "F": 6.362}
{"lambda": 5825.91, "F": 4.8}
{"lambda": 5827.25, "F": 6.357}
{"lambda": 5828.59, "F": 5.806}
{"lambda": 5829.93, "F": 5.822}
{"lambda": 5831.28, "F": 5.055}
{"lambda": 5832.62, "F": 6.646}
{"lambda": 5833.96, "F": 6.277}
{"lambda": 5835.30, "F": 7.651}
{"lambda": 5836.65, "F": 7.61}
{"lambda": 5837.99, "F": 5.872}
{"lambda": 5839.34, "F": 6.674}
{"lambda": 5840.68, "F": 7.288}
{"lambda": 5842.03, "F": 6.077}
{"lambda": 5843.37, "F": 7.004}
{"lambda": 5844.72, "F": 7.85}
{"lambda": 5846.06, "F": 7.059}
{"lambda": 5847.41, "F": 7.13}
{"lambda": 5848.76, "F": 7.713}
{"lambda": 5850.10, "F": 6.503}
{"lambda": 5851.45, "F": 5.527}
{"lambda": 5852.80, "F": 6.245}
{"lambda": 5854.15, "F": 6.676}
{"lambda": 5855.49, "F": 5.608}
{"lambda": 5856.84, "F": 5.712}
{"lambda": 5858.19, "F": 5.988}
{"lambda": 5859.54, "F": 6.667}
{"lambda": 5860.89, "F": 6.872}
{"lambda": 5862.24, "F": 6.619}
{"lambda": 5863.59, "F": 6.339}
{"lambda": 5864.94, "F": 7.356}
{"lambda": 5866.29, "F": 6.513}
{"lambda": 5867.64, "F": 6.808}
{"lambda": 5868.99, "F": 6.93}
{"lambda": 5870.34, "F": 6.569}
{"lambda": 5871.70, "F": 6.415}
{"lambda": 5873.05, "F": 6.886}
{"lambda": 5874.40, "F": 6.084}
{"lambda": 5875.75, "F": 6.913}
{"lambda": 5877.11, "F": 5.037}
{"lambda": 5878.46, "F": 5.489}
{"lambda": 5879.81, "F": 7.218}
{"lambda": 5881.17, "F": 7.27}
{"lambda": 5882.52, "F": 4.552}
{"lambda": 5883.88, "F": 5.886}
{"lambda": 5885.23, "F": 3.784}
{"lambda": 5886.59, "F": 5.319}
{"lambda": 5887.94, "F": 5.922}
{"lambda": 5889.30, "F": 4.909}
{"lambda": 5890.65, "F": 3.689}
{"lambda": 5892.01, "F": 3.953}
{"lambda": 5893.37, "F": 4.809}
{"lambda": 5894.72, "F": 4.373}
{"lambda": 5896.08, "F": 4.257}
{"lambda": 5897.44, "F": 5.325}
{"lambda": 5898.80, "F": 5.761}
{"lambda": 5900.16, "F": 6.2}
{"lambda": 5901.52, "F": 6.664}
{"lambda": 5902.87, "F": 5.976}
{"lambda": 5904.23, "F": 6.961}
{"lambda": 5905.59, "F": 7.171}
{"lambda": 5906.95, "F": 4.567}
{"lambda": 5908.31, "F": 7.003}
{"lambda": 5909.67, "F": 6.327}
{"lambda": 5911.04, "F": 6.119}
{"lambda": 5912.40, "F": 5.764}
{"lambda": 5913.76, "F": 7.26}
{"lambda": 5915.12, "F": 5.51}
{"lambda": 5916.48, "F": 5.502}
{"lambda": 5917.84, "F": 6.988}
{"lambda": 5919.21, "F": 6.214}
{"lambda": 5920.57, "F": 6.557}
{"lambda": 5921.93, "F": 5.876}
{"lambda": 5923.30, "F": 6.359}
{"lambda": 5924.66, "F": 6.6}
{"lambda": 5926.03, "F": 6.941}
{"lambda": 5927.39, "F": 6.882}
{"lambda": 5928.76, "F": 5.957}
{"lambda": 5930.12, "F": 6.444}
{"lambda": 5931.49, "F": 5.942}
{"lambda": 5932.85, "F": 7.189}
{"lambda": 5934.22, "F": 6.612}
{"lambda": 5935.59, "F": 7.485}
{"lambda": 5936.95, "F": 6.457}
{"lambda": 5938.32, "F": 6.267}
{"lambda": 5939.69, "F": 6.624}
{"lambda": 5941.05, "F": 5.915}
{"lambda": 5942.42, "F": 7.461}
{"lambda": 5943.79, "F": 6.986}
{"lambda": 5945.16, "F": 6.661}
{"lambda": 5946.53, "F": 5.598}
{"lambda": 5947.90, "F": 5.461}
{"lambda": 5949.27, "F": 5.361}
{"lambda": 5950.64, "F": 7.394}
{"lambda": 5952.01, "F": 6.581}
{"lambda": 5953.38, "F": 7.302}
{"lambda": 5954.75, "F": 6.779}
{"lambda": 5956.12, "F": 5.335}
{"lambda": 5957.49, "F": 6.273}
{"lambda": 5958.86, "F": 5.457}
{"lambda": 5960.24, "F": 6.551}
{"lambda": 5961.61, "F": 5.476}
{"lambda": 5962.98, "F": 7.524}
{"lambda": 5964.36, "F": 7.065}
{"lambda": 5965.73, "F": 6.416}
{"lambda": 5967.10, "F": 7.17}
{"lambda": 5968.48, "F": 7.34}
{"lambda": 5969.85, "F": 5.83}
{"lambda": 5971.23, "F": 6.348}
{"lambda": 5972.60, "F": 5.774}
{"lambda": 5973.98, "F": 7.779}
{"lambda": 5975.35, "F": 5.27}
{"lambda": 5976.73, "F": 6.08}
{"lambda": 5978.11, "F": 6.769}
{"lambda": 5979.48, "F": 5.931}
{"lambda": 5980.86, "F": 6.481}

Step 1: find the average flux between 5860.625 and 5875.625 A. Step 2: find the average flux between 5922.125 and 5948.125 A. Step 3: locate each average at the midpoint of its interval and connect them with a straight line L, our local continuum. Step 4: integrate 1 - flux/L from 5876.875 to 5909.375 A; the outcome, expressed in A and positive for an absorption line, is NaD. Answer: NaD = 5.39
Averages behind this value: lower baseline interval 6.68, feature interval 5.52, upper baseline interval 6.52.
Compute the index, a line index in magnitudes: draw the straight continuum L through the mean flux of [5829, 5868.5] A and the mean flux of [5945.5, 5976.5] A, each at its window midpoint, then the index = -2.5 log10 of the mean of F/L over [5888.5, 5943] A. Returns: 0.066 mag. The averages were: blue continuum 6.59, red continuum 6.37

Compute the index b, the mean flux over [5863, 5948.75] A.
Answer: 6.11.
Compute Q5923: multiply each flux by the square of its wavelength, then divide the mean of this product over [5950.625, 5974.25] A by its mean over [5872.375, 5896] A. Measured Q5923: 1.25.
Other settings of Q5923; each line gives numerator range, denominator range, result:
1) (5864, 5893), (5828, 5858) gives 0.91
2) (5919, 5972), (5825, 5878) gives 1.03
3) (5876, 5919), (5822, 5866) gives 0.89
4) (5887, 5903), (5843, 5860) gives 0.79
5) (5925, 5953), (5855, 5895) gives 1.13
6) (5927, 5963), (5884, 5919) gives 1.16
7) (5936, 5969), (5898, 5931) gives 1.04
